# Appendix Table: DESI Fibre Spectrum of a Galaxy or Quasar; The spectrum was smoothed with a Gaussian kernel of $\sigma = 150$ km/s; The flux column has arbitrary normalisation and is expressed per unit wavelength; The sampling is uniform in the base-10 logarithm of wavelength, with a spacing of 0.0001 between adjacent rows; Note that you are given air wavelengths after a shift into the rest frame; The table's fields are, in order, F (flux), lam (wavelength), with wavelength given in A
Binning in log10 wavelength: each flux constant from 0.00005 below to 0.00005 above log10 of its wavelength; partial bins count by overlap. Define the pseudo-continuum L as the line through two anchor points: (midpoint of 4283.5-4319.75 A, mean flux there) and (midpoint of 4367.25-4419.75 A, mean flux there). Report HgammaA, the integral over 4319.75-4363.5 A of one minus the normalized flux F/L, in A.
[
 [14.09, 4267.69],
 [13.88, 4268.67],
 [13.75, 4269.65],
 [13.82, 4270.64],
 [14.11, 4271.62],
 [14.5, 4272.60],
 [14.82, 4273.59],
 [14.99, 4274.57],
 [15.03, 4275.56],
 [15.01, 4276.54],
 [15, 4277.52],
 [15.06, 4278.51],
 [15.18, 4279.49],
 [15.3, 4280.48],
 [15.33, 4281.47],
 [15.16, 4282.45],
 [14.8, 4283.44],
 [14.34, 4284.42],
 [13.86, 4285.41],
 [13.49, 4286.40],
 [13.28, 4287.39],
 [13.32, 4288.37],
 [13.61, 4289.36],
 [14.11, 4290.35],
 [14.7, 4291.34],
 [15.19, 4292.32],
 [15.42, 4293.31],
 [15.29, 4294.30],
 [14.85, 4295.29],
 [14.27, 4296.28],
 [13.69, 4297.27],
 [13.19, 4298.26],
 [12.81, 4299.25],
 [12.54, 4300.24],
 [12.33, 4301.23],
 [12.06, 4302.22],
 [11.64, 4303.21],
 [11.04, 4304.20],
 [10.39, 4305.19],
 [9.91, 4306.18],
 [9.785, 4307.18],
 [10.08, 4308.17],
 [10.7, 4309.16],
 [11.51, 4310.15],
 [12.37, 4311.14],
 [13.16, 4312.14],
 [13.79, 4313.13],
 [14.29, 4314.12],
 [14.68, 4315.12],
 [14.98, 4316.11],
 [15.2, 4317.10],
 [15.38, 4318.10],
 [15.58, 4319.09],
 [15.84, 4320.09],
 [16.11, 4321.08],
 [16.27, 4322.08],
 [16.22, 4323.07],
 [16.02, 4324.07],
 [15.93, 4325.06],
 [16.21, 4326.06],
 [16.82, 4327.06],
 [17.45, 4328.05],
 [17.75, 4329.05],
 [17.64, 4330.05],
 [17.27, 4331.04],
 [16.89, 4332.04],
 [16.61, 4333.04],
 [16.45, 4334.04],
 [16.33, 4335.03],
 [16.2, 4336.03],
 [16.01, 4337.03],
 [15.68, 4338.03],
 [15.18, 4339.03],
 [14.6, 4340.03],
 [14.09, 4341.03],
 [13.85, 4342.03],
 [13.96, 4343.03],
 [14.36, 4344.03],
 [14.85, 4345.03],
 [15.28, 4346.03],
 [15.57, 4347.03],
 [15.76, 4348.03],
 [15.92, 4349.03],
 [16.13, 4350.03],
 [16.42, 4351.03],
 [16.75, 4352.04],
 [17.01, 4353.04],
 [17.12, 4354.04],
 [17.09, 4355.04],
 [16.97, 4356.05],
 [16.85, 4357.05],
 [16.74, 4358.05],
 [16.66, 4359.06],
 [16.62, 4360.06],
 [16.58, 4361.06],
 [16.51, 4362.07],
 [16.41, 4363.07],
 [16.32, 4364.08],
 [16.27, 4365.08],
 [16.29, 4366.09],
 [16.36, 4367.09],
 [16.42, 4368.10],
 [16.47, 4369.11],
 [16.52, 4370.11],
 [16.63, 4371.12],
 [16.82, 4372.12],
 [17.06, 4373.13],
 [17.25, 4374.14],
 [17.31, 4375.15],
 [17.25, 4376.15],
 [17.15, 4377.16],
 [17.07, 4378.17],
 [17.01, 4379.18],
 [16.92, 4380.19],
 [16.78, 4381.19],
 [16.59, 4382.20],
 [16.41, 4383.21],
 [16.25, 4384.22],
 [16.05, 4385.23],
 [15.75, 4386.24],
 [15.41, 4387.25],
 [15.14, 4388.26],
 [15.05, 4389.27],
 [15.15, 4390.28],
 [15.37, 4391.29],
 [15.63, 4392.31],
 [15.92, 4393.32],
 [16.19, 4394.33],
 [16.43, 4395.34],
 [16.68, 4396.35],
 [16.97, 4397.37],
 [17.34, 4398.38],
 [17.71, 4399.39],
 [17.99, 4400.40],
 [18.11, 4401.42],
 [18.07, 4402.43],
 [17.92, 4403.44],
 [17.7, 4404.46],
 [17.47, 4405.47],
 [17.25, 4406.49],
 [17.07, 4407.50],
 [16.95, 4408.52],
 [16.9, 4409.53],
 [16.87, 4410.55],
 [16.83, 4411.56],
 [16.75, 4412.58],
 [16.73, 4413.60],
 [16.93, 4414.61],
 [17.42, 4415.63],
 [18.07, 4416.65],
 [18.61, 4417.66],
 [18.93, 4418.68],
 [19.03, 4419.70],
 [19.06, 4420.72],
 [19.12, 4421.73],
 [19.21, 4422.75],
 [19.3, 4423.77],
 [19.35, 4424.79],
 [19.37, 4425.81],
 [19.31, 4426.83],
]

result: -3.9 A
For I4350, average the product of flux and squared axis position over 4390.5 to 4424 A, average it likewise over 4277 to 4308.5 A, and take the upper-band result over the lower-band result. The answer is 1.4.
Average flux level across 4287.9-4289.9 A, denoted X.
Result 13.4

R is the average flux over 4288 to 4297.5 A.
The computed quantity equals 14.5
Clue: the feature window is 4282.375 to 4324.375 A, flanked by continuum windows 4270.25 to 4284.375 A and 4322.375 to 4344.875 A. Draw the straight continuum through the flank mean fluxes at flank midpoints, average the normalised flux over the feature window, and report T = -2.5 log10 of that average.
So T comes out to 0.13 mag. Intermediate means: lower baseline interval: 14.9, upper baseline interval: 16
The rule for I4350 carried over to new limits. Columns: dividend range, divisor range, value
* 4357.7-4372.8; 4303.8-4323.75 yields 1.26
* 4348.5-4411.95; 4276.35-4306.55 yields 1.26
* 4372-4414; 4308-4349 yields 1.13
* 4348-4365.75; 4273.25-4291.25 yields 1.18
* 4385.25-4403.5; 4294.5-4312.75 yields 1.42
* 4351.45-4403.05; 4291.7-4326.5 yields 1.25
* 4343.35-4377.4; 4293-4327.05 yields 1.23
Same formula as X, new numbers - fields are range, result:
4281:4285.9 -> 14.7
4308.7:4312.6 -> 11.9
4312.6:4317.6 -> 14.6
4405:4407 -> 17.4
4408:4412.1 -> 16.9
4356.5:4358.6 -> 16.8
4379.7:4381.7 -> 16.9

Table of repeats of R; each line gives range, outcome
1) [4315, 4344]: 15.9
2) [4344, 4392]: 16.4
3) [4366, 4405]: 16.7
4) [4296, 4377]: 15.2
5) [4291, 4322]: 13.3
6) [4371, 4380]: 17.1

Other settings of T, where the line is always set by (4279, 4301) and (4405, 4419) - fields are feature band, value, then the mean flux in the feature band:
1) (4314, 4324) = -0.04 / 15.5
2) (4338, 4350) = 0.05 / 14.9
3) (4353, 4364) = -0.05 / 16.8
